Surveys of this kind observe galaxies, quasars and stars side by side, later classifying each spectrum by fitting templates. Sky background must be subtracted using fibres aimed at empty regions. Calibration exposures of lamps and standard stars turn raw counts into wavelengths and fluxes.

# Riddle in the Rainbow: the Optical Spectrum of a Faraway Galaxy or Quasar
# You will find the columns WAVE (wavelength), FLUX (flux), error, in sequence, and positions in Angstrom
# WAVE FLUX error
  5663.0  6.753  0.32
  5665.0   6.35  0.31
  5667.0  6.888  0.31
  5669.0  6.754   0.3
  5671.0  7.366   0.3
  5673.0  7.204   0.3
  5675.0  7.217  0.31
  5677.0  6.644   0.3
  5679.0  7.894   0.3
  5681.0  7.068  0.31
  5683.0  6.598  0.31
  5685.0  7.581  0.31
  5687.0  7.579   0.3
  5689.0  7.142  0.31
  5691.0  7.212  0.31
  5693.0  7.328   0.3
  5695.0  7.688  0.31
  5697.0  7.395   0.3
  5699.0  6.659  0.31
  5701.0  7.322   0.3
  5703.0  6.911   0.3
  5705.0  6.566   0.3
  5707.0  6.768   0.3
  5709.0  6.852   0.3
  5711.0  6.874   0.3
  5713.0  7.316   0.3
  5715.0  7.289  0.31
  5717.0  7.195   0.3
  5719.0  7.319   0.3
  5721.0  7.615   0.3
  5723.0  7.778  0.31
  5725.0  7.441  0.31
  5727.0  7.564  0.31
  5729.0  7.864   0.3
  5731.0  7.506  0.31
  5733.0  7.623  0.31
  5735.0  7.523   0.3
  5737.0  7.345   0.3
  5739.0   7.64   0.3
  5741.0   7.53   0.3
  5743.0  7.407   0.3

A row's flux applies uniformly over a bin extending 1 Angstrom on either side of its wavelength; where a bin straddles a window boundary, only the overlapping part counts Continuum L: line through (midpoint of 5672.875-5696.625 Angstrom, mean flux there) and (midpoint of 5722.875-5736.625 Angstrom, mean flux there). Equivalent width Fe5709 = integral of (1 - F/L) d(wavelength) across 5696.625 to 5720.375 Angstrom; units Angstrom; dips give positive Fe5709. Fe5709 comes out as 1.3 Angstrom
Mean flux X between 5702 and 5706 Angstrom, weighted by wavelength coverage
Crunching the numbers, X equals 6.74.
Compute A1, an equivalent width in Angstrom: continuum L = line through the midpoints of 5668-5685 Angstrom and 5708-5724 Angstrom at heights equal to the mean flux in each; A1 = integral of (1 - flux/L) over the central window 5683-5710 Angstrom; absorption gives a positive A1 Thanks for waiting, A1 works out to 0.3 Angstrom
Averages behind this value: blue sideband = 7.12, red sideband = 7.28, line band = 7.13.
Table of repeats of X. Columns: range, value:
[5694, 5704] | 7.2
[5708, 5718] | 7.11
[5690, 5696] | 7.41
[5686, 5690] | 7.36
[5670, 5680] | 7.27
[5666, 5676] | 7.09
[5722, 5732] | 7.63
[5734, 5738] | 7.43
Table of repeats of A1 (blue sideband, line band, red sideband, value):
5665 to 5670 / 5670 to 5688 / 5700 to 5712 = -1.24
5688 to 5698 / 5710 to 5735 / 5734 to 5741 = 0.01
